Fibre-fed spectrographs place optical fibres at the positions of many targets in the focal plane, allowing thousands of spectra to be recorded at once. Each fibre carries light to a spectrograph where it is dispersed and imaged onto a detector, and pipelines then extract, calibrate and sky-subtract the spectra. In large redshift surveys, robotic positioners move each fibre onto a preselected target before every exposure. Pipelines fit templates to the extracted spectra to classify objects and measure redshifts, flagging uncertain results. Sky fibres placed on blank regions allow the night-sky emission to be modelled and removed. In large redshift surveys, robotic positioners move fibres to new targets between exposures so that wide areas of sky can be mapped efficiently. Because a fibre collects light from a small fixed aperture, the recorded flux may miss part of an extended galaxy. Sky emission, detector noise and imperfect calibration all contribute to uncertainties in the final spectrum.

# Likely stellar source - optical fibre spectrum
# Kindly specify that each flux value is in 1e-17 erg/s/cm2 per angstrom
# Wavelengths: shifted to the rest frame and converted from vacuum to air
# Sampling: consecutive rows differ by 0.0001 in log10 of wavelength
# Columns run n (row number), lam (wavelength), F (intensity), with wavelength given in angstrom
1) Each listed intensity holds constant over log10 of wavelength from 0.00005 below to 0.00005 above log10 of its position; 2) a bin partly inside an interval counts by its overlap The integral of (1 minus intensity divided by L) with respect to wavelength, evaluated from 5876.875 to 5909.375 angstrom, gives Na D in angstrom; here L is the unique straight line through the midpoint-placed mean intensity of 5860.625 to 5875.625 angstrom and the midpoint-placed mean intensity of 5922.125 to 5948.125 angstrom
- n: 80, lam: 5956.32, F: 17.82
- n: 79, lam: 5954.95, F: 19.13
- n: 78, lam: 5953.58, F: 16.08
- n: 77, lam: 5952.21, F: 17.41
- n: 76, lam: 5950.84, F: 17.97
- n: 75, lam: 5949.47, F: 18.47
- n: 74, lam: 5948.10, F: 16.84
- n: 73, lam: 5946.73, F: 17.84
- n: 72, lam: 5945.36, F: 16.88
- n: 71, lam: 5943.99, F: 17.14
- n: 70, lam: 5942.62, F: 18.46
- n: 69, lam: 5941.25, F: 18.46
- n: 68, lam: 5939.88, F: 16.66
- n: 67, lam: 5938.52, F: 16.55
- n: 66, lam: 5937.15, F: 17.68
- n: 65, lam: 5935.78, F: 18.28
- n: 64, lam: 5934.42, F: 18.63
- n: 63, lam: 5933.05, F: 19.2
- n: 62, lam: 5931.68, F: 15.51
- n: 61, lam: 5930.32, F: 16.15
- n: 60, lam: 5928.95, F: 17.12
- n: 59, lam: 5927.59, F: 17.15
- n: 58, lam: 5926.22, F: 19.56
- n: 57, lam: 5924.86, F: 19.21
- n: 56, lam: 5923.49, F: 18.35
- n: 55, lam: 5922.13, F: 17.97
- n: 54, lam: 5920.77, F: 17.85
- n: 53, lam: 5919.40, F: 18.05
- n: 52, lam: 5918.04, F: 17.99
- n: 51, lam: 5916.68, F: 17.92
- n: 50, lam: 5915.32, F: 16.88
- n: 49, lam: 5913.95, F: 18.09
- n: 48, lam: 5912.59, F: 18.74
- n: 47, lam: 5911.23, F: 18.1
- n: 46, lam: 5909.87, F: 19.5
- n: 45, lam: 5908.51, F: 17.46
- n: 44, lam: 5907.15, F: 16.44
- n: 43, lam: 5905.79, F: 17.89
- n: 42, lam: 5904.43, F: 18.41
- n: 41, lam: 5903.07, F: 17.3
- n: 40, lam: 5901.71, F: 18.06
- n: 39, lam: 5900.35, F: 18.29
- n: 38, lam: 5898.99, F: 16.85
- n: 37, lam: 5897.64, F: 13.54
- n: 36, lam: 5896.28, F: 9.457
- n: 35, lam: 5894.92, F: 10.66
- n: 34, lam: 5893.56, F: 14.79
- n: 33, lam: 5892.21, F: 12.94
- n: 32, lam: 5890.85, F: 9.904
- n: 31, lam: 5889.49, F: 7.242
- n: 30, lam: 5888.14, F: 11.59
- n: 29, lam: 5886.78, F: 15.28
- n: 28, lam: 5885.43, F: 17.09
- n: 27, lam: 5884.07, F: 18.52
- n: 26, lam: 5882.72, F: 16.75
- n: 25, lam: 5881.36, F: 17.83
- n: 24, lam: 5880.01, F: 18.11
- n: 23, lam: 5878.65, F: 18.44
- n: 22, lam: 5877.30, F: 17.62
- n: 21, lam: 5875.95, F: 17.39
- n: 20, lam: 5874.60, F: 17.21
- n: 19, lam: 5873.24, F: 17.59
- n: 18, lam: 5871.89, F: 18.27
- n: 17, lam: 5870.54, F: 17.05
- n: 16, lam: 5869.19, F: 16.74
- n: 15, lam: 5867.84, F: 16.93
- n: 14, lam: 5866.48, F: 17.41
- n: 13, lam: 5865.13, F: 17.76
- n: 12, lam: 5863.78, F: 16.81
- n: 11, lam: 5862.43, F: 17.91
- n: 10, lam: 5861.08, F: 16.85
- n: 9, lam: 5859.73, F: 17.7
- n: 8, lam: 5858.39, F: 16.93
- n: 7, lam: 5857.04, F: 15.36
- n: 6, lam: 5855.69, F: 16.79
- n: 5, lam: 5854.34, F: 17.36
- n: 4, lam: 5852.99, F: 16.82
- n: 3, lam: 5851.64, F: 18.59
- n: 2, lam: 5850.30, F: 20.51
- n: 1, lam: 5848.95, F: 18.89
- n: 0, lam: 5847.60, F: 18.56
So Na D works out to 3.8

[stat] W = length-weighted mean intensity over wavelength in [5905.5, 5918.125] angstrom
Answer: 17.9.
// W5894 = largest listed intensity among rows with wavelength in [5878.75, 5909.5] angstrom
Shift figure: 18.52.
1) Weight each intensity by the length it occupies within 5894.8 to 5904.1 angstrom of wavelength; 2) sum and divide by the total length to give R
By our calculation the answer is 15.3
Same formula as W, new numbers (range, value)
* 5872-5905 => 15.5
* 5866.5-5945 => 16.8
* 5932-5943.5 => 17.9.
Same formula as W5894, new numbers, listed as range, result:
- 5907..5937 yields 19.56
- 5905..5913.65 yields 19.5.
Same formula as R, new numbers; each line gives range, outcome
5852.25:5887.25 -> 17.3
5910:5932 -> 17.9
